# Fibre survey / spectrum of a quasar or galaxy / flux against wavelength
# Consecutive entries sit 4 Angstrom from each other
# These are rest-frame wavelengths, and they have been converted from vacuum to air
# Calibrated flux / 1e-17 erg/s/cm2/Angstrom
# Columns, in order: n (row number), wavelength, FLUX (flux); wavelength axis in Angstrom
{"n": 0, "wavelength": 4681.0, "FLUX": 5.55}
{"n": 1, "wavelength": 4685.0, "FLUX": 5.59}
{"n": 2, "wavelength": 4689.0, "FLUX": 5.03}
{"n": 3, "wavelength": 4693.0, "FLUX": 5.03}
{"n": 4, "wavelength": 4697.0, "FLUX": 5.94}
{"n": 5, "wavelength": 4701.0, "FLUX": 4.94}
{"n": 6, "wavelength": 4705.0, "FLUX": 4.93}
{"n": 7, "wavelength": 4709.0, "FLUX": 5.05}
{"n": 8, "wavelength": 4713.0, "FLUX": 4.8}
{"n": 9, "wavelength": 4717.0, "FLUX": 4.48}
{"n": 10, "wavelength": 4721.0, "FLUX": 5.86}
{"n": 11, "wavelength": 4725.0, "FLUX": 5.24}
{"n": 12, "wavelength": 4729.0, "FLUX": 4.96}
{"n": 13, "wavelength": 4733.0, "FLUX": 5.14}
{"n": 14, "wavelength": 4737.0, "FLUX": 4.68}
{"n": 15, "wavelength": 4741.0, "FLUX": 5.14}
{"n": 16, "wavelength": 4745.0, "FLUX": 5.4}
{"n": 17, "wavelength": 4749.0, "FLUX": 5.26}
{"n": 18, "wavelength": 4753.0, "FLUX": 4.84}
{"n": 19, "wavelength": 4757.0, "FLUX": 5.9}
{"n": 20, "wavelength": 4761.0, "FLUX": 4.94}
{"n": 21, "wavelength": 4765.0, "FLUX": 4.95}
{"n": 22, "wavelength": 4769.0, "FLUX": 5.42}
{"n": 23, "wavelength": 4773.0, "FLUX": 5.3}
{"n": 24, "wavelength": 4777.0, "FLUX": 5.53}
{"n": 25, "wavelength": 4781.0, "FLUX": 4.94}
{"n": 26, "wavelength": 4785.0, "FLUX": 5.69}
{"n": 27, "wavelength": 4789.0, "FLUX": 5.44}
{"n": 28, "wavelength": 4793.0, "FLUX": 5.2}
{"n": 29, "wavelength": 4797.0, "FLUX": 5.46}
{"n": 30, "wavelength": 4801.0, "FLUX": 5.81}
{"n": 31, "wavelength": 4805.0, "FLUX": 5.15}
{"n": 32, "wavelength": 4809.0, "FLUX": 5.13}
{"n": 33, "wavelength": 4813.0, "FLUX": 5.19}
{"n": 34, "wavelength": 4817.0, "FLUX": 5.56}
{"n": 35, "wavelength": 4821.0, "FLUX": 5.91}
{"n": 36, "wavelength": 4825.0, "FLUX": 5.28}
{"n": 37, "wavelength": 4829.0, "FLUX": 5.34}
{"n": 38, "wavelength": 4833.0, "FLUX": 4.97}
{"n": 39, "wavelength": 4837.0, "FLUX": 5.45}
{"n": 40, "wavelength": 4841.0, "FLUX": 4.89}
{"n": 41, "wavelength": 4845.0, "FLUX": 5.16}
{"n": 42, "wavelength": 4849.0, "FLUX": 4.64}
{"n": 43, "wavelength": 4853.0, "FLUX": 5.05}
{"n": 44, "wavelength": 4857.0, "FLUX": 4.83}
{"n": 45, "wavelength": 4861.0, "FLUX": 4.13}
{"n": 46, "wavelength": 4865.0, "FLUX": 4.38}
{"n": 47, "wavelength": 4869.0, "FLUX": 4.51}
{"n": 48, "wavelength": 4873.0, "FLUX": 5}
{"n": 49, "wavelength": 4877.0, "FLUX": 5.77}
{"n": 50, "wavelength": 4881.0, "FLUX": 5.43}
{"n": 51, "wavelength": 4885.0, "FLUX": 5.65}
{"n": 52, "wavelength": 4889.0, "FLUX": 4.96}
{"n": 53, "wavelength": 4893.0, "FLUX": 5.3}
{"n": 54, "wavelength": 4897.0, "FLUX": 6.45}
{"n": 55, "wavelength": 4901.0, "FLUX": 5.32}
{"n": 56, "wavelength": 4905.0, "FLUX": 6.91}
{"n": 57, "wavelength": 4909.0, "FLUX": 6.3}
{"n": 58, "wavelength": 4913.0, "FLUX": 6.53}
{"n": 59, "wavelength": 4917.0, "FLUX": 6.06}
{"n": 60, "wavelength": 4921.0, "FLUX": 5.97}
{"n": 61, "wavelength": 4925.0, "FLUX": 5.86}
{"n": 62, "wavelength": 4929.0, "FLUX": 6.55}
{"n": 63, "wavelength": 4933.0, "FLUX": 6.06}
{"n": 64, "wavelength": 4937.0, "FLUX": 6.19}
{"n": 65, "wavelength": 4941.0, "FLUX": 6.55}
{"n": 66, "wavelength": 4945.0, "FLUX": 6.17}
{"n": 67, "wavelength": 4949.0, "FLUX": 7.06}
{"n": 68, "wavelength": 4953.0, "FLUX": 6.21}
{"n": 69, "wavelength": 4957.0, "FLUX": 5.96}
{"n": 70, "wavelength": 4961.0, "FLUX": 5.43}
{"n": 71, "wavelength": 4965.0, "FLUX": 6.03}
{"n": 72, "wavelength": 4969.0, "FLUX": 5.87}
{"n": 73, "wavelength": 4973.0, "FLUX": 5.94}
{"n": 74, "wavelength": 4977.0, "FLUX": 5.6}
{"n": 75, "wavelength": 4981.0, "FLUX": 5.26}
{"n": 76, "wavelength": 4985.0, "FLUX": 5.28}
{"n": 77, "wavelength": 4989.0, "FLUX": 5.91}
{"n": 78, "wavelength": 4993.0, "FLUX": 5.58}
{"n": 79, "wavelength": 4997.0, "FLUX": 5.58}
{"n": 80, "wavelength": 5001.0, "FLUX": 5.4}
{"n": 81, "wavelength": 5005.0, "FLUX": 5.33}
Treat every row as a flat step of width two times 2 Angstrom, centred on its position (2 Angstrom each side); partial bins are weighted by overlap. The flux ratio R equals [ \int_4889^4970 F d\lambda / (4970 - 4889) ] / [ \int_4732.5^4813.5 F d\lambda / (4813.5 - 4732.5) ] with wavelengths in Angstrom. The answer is 1.16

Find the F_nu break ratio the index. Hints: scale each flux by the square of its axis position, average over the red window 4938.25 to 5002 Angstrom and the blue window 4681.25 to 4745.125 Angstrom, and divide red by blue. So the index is 1.27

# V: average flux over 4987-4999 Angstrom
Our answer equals 5.69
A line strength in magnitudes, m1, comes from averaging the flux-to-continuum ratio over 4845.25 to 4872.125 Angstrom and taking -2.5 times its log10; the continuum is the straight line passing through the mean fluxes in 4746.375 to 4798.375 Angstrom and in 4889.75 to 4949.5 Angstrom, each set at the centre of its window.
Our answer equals 0.24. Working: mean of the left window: 5.3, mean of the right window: 6.17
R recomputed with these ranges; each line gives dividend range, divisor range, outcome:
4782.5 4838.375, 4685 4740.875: 1.06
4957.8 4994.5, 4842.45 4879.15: 1.17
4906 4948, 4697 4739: 1.24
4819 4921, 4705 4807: 1.03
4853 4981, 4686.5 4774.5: 1.12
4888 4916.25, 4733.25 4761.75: 1.16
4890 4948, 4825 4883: 1.24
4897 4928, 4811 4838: 1.15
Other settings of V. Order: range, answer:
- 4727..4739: 4.93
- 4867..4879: 5.09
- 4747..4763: 5.24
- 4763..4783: 5.23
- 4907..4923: 6.21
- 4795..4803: 5.63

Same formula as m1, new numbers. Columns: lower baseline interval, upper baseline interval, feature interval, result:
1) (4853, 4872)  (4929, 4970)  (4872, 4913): -0.13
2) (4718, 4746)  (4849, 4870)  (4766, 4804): -0.10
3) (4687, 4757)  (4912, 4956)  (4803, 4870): 0.14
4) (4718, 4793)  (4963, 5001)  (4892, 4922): -0.11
